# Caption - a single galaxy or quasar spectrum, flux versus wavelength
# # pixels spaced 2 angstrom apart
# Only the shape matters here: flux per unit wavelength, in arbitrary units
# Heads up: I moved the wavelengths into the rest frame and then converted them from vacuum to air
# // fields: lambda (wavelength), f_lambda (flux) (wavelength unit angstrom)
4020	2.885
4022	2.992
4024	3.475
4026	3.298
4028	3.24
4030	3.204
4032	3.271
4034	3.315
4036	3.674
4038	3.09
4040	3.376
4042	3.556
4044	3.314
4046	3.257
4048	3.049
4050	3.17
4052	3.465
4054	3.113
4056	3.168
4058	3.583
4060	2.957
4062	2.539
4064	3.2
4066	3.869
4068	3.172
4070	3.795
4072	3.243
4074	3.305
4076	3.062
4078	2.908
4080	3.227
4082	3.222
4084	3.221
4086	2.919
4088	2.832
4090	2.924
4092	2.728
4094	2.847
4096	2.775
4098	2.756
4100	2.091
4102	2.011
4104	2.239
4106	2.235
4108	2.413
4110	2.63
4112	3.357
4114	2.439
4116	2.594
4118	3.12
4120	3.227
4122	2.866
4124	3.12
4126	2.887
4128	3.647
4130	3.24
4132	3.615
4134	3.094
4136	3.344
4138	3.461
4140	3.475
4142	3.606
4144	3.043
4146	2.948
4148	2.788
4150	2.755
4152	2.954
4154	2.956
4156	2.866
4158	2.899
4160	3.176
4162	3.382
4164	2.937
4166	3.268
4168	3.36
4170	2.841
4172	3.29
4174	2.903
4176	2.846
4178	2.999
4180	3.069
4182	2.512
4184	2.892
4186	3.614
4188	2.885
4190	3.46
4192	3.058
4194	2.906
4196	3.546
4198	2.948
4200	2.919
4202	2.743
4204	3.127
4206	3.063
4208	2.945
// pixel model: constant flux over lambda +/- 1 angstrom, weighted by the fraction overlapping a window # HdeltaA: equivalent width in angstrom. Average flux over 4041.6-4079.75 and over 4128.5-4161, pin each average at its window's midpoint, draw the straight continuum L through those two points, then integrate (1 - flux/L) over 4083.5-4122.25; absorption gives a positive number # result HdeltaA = 6.0 angstrom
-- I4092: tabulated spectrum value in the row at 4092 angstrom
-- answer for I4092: 2.728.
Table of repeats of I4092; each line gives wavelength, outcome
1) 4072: 3.243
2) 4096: 2.775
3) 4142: 3.606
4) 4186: 3.614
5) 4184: 2.892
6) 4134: 3.094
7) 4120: 3.227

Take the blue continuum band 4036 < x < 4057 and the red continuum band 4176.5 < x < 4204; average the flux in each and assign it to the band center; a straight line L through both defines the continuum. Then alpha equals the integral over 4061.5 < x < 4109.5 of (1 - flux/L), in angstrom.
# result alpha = 4.73 angstrom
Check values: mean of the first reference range 3.28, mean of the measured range 2.9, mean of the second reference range 3.04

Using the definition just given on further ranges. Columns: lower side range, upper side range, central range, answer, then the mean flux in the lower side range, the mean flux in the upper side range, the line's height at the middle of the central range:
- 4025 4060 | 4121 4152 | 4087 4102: 2.65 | 3.29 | 3.18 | 3.23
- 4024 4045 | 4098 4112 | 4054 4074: -2.31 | 3.34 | 2.38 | 2.94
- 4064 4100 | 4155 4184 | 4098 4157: 2.31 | 3.08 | 3.02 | 3.05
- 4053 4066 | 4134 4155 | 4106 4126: 1.95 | 3.15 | 3.13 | 3.14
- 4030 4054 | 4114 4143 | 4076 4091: 1.02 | 3.31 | 3.21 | 3.26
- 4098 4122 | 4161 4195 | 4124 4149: -4.29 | 2.6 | 3.07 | 2.78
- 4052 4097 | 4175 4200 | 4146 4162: 0.68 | 3.13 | 3.06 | 3.08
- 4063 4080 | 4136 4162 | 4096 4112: 3.94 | 3.31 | 3.1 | 3.22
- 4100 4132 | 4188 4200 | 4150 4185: 0.25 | 2.8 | 3.14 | 3.02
